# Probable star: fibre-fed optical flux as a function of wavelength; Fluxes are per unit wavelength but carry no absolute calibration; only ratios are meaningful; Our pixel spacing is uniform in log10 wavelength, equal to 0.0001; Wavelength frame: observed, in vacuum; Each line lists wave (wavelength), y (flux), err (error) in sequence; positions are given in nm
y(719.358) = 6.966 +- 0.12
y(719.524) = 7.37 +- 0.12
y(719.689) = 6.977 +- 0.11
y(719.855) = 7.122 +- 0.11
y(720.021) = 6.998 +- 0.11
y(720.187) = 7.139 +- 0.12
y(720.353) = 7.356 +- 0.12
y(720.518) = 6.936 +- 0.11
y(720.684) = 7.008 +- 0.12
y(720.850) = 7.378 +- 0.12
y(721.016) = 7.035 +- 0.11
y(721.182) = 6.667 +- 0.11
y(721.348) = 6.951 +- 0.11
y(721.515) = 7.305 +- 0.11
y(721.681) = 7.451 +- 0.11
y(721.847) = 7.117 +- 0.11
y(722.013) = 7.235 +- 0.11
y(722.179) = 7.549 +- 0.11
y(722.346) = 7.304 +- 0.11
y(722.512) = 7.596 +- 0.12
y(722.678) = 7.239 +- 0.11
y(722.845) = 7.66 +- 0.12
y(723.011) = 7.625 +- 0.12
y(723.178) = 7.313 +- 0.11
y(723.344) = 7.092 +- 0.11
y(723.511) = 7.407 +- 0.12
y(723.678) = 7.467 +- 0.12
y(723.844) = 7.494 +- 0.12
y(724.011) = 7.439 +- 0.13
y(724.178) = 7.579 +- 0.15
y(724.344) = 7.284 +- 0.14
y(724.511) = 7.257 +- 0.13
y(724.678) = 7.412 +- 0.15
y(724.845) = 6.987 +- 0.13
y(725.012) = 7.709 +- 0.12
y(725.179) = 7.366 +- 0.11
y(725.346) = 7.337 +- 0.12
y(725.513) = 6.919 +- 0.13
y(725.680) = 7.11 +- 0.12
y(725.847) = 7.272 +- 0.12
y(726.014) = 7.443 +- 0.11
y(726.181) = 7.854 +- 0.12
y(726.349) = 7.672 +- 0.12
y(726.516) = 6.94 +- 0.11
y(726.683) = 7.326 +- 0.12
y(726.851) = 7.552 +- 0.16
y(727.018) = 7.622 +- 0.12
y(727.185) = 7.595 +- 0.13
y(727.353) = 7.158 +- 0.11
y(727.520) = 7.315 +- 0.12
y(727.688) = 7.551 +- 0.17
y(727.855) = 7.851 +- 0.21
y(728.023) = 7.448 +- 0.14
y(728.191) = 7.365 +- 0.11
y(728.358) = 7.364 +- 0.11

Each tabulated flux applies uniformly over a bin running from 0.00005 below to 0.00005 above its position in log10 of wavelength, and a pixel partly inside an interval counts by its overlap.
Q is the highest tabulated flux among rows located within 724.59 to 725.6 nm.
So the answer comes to 7.709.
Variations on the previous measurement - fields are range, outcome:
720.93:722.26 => 7.549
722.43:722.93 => 7.66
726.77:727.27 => 7.622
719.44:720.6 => 7.37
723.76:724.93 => 7.579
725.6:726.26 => 7.854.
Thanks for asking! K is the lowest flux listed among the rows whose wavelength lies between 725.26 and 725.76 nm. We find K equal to 6.919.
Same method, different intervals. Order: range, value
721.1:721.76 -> 6.667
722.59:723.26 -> 7.239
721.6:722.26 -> 7.117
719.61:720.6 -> 6.936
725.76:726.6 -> 6.94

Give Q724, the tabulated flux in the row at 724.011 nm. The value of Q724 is 7.439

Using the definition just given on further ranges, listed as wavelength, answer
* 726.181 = 7.854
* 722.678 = 7.239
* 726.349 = 7.672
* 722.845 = 7.66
